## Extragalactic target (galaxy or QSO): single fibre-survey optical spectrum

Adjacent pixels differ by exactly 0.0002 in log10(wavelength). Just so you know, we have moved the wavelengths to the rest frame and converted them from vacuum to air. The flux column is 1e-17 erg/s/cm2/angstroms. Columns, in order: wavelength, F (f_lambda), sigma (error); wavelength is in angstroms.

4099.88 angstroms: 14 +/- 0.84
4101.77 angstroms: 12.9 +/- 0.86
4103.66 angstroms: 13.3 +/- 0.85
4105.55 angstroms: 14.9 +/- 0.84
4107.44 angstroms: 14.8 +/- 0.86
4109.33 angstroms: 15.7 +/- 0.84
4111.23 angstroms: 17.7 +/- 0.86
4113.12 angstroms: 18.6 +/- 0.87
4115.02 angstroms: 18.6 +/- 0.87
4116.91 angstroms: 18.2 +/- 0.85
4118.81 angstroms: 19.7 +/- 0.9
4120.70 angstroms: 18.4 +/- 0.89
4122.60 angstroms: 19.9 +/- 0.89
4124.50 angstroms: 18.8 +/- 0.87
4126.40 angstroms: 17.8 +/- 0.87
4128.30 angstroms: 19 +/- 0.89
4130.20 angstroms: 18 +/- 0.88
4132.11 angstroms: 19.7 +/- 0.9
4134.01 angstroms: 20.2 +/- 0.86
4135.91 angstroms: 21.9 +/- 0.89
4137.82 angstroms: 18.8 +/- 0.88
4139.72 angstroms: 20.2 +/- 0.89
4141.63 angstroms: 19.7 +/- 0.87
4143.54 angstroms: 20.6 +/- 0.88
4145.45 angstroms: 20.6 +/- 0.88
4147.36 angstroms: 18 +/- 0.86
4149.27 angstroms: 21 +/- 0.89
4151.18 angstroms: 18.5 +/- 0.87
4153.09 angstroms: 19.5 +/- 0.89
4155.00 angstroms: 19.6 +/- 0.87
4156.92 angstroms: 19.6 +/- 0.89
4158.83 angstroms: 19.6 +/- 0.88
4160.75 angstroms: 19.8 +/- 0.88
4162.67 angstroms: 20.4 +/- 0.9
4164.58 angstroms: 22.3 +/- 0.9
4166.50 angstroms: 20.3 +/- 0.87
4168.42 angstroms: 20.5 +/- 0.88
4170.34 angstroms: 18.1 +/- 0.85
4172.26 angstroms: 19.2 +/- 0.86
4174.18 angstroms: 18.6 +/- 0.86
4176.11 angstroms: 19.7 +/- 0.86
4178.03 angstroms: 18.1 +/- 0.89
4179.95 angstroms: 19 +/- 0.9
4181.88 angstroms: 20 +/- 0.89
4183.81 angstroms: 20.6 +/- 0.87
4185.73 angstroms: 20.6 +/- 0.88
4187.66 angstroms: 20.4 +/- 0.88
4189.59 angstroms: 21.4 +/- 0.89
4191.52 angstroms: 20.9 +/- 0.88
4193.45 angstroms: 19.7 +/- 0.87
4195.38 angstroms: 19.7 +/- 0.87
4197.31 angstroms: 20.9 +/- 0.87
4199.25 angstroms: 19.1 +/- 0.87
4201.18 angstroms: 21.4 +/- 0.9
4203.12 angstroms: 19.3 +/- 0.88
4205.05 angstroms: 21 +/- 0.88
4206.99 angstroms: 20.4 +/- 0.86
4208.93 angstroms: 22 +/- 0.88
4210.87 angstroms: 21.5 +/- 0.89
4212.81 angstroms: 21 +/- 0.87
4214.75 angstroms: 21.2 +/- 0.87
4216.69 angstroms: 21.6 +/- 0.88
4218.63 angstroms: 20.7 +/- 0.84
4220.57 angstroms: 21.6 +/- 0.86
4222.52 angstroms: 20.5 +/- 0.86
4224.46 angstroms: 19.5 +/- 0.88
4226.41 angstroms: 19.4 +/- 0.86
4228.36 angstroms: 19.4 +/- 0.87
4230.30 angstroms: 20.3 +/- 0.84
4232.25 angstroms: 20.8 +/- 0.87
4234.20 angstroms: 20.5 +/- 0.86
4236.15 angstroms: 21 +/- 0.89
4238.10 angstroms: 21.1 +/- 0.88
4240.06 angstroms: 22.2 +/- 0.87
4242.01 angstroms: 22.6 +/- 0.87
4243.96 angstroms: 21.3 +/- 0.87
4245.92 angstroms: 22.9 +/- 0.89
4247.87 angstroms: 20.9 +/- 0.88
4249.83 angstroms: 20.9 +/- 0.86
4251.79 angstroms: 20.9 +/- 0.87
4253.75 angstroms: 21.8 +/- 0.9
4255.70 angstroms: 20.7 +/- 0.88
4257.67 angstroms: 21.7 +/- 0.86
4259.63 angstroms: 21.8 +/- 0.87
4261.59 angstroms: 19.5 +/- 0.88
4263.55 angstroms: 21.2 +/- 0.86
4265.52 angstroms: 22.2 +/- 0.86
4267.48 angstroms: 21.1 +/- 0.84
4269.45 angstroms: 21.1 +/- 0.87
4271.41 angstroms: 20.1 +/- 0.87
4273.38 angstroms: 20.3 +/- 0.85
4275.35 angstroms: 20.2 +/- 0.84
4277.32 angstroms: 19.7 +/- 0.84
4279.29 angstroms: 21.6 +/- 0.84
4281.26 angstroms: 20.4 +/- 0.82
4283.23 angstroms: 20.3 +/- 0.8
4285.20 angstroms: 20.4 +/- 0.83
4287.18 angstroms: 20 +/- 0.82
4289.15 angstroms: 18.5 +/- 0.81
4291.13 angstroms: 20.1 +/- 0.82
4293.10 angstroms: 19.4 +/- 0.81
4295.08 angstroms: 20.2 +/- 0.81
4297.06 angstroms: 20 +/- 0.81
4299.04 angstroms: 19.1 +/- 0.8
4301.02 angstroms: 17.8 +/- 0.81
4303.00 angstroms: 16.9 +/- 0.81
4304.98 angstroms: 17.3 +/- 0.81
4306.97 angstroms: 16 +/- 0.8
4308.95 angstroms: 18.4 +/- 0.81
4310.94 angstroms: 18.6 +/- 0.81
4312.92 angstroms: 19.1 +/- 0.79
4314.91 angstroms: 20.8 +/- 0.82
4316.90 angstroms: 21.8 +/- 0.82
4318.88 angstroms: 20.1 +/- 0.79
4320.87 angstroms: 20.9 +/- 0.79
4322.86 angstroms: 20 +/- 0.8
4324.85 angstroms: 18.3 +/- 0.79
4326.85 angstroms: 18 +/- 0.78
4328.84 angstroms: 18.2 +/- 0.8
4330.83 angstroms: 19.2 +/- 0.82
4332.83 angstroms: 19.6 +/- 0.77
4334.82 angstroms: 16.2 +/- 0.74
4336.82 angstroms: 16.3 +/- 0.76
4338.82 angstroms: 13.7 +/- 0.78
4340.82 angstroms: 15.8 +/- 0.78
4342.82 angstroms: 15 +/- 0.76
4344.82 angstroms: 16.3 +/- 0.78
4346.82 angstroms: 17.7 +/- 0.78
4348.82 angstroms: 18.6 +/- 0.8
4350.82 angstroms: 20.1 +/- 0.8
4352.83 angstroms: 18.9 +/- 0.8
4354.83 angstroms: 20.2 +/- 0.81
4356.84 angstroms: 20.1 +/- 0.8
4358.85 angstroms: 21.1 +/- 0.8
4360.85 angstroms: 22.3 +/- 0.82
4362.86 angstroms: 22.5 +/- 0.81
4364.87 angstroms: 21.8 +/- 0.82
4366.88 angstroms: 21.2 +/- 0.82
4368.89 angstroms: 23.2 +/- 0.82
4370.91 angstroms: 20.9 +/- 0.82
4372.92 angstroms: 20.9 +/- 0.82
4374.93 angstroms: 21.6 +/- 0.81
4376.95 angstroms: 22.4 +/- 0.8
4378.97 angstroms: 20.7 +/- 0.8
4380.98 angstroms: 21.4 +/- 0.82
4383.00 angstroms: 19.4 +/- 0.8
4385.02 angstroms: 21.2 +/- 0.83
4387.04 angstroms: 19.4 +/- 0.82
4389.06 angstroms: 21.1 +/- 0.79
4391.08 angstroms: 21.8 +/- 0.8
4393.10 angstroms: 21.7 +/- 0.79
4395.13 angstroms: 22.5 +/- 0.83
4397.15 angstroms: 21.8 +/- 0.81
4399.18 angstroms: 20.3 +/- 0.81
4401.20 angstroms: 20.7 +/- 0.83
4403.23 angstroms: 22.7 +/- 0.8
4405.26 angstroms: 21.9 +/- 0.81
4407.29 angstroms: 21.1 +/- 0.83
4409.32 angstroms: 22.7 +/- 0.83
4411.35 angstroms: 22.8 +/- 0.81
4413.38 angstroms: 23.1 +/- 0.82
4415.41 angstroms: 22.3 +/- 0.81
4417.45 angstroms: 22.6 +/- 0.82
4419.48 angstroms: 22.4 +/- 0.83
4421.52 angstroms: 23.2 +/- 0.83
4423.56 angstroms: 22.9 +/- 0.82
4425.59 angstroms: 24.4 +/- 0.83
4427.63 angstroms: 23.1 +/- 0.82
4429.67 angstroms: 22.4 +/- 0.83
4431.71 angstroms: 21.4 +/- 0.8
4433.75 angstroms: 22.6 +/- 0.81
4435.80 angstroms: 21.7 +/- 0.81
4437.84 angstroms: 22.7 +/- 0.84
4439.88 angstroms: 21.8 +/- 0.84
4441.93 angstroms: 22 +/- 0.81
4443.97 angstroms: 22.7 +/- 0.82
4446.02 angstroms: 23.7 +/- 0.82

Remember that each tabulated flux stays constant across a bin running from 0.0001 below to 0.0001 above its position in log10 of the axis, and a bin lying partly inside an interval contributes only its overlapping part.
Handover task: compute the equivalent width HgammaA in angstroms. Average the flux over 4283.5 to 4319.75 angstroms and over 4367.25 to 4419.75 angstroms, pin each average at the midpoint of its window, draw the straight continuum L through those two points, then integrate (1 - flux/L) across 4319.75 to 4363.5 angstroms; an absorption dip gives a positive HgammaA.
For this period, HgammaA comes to 3.6 angstroms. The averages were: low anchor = 19.2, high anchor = 21.6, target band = 18.6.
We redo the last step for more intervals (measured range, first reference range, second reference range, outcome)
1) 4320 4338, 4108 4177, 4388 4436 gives 2.42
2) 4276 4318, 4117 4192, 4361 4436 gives 3.23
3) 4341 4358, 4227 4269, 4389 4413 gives 2.63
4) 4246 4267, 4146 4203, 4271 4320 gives -1.74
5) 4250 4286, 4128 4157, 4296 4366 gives -3.31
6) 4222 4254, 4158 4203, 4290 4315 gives -2.58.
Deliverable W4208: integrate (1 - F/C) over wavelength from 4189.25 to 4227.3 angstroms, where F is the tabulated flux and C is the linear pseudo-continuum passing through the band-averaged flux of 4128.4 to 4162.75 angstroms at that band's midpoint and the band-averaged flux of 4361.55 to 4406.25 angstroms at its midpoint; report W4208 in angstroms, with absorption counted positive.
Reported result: -0.9 angstroms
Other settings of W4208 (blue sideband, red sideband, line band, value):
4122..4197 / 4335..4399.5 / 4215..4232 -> -0.5 angstroms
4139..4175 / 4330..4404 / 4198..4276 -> -4.1 angstroms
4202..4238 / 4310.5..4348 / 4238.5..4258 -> -1.5 angstroms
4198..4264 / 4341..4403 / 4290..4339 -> 4.7 angstroms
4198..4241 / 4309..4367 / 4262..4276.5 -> -0.6 angstroms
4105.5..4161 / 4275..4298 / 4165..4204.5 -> -1.2 angstroms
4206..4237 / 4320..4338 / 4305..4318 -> -0.1 angstroms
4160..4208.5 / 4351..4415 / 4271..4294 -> 0.7 angstroms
